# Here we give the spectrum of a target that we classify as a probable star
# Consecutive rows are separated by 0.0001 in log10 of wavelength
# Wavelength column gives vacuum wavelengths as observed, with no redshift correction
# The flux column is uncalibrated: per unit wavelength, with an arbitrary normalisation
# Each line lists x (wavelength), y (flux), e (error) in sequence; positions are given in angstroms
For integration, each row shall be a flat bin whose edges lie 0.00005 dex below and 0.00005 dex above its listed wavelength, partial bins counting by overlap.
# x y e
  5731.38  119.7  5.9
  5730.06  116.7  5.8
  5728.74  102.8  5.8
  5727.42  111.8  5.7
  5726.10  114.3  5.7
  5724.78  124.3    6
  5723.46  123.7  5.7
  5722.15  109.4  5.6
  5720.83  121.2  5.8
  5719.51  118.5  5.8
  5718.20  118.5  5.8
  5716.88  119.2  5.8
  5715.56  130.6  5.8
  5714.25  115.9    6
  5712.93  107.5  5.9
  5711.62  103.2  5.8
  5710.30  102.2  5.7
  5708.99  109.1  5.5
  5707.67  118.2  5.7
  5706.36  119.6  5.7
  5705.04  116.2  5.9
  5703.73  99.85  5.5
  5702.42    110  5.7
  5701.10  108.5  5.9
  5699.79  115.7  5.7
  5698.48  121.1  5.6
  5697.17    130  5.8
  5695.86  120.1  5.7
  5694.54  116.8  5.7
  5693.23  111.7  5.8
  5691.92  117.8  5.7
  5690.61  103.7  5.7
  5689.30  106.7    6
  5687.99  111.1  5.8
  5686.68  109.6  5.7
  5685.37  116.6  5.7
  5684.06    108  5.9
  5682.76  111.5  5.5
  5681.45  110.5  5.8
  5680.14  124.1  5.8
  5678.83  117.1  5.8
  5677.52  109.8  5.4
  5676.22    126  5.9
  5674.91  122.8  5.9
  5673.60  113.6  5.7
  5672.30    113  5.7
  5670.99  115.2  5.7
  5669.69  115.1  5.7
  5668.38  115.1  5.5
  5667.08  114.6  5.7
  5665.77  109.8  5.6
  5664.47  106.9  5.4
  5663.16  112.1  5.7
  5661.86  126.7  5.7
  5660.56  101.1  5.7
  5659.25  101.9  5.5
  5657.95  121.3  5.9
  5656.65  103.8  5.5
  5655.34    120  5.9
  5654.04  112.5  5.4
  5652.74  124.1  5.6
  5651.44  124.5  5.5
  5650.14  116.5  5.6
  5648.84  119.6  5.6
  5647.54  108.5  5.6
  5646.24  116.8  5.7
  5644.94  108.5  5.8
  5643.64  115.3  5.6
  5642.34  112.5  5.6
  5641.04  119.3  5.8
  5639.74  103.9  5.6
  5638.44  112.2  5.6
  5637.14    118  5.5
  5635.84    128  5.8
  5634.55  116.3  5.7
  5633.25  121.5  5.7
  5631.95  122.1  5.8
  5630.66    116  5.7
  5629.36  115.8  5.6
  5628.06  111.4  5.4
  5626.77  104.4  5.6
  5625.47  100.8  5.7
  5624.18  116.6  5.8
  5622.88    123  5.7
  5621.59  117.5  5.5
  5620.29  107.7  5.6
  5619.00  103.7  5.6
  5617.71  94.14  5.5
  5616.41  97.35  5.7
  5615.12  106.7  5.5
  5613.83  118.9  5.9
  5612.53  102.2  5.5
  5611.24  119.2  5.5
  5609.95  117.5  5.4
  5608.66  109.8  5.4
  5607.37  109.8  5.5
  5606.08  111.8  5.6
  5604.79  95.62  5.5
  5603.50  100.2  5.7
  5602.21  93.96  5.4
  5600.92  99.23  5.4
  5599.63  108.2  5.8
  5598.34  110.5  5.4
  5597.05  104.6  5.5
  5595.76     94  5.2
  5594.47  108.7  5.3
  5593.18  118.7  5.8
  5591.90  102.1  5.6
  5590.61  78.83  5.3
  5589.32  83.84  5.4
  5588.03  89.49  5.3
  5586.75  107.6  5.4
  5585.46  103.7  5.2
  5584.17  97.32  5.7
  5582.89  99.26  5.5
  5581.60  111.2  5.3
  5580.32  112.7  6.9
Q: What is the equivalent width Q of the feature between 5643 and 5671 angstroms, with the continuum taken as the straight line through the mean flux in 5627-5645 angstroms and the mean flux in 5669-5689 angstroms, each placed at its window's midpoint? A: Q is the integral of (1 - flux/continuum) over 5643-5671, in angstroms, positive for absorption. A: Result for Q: 0.3 angstroms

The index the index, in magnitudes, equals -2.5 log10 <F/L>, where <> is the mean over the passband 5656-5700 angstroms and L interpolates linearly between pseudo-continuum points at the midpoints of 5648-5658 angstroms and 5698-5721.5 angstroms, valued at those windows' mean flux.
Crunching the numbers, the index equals 0.017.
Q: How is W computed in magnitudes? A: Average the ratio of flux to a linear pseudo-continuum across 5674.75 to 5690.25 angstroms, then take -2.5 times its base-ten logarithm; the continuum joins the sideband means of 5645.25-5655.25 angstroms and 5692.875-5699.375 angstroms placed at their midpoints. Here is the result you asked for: 0.05 mag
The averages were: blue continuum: 117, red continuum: 120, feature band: 114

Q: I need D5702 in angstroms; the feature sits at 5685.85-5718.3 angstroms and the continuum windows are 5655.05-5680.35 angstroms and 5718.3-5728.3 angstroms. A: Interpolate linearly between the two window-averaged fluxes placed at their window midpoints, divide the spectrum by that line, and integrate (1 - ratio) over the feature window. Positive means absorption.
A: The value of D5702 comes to 0.7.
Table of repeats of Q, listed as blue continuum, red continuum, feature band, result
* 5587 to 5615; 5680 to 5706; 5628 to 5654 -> -2.08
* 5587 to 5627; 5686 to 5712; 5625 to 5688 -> -3.16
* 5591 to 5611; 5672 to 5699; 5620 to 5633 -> -0.65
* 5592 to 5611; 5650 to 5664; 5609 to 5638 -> -0.81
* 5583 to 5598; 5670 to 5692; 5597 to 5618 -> -0.85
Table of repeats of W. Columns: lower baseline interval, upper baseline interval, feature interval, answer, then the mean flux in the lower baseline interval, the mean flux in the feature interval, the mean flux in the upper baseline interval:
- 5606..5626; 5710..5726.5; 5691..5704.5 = 0.00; 110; 115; 116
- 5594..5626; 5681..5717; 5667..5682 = -0.05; 107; 117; 113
